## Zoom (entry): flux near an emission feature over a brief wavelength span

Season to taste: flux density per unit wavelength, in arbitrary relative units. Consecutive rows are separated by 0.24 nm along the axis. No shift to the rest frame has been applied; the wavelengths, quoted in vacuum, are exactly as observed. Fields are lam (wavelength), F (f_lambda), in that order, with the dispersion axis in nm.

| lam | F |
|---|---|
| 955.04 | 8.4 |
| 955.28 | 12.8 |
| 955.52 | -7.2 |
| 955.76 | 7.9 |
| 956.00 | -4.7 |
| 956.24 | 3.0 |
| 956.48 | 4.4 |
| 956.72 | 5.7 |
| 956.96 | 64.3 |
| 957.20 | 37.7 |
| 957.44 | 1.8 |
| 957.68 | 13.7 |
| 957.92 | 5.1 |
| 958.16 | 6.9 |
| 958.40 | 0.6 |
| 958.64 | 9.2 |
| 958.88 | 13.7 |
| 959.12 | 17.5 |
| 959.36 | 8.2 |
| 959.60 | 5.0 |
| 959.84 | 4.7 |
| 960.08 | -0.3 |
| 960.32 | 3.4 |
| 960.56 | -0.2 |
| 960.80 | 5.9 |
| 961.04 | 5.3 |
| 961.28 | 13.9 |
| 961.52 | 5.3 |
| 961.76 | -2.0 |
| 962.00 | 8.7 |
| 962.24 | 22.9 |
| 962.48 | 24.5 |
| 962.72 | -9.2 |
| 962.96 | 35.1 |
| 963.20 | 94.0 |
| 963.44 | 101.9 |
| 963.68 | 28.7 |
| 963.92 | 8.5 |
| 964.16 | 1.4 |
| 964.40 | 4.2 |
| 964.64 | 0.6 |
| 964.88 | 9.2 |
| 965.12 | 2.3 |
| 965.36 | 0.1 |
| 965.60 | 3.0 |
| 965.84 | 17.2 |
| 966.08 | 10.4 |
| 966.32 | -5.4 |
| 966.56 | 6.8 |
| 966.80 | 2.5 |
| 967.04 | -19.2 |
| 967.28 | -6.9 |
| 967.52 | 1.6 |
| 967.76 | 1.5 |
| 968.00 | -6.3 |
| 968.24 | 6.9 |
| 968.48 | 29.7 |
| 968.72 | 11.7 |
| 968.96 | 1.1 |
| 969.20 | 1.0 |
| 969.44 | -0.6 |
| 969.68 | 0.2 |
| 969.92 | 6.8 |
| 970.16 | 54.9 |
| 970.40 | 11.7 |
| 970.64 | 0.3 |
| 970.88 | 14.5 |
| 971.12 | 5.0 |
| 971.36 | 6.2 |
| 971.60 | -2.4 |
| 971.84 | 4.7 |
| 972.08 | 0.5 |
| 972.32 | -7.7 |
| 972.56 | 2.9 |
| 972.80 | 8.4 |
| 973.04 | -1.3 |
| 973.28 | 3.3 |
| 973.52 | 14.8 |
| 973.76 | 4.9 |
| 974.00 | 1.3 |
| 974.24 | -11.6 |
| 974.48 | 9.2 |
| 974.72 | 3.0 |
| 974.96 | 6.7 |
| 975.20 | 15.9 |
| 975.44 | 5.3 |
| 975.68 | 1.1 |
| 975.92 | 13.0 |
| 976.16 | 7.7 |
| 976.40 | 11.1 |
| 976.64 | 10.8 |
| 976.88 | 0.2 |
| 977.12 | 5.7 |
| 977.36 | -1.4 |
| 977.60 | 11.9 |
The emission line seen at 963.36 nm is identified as [O III]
